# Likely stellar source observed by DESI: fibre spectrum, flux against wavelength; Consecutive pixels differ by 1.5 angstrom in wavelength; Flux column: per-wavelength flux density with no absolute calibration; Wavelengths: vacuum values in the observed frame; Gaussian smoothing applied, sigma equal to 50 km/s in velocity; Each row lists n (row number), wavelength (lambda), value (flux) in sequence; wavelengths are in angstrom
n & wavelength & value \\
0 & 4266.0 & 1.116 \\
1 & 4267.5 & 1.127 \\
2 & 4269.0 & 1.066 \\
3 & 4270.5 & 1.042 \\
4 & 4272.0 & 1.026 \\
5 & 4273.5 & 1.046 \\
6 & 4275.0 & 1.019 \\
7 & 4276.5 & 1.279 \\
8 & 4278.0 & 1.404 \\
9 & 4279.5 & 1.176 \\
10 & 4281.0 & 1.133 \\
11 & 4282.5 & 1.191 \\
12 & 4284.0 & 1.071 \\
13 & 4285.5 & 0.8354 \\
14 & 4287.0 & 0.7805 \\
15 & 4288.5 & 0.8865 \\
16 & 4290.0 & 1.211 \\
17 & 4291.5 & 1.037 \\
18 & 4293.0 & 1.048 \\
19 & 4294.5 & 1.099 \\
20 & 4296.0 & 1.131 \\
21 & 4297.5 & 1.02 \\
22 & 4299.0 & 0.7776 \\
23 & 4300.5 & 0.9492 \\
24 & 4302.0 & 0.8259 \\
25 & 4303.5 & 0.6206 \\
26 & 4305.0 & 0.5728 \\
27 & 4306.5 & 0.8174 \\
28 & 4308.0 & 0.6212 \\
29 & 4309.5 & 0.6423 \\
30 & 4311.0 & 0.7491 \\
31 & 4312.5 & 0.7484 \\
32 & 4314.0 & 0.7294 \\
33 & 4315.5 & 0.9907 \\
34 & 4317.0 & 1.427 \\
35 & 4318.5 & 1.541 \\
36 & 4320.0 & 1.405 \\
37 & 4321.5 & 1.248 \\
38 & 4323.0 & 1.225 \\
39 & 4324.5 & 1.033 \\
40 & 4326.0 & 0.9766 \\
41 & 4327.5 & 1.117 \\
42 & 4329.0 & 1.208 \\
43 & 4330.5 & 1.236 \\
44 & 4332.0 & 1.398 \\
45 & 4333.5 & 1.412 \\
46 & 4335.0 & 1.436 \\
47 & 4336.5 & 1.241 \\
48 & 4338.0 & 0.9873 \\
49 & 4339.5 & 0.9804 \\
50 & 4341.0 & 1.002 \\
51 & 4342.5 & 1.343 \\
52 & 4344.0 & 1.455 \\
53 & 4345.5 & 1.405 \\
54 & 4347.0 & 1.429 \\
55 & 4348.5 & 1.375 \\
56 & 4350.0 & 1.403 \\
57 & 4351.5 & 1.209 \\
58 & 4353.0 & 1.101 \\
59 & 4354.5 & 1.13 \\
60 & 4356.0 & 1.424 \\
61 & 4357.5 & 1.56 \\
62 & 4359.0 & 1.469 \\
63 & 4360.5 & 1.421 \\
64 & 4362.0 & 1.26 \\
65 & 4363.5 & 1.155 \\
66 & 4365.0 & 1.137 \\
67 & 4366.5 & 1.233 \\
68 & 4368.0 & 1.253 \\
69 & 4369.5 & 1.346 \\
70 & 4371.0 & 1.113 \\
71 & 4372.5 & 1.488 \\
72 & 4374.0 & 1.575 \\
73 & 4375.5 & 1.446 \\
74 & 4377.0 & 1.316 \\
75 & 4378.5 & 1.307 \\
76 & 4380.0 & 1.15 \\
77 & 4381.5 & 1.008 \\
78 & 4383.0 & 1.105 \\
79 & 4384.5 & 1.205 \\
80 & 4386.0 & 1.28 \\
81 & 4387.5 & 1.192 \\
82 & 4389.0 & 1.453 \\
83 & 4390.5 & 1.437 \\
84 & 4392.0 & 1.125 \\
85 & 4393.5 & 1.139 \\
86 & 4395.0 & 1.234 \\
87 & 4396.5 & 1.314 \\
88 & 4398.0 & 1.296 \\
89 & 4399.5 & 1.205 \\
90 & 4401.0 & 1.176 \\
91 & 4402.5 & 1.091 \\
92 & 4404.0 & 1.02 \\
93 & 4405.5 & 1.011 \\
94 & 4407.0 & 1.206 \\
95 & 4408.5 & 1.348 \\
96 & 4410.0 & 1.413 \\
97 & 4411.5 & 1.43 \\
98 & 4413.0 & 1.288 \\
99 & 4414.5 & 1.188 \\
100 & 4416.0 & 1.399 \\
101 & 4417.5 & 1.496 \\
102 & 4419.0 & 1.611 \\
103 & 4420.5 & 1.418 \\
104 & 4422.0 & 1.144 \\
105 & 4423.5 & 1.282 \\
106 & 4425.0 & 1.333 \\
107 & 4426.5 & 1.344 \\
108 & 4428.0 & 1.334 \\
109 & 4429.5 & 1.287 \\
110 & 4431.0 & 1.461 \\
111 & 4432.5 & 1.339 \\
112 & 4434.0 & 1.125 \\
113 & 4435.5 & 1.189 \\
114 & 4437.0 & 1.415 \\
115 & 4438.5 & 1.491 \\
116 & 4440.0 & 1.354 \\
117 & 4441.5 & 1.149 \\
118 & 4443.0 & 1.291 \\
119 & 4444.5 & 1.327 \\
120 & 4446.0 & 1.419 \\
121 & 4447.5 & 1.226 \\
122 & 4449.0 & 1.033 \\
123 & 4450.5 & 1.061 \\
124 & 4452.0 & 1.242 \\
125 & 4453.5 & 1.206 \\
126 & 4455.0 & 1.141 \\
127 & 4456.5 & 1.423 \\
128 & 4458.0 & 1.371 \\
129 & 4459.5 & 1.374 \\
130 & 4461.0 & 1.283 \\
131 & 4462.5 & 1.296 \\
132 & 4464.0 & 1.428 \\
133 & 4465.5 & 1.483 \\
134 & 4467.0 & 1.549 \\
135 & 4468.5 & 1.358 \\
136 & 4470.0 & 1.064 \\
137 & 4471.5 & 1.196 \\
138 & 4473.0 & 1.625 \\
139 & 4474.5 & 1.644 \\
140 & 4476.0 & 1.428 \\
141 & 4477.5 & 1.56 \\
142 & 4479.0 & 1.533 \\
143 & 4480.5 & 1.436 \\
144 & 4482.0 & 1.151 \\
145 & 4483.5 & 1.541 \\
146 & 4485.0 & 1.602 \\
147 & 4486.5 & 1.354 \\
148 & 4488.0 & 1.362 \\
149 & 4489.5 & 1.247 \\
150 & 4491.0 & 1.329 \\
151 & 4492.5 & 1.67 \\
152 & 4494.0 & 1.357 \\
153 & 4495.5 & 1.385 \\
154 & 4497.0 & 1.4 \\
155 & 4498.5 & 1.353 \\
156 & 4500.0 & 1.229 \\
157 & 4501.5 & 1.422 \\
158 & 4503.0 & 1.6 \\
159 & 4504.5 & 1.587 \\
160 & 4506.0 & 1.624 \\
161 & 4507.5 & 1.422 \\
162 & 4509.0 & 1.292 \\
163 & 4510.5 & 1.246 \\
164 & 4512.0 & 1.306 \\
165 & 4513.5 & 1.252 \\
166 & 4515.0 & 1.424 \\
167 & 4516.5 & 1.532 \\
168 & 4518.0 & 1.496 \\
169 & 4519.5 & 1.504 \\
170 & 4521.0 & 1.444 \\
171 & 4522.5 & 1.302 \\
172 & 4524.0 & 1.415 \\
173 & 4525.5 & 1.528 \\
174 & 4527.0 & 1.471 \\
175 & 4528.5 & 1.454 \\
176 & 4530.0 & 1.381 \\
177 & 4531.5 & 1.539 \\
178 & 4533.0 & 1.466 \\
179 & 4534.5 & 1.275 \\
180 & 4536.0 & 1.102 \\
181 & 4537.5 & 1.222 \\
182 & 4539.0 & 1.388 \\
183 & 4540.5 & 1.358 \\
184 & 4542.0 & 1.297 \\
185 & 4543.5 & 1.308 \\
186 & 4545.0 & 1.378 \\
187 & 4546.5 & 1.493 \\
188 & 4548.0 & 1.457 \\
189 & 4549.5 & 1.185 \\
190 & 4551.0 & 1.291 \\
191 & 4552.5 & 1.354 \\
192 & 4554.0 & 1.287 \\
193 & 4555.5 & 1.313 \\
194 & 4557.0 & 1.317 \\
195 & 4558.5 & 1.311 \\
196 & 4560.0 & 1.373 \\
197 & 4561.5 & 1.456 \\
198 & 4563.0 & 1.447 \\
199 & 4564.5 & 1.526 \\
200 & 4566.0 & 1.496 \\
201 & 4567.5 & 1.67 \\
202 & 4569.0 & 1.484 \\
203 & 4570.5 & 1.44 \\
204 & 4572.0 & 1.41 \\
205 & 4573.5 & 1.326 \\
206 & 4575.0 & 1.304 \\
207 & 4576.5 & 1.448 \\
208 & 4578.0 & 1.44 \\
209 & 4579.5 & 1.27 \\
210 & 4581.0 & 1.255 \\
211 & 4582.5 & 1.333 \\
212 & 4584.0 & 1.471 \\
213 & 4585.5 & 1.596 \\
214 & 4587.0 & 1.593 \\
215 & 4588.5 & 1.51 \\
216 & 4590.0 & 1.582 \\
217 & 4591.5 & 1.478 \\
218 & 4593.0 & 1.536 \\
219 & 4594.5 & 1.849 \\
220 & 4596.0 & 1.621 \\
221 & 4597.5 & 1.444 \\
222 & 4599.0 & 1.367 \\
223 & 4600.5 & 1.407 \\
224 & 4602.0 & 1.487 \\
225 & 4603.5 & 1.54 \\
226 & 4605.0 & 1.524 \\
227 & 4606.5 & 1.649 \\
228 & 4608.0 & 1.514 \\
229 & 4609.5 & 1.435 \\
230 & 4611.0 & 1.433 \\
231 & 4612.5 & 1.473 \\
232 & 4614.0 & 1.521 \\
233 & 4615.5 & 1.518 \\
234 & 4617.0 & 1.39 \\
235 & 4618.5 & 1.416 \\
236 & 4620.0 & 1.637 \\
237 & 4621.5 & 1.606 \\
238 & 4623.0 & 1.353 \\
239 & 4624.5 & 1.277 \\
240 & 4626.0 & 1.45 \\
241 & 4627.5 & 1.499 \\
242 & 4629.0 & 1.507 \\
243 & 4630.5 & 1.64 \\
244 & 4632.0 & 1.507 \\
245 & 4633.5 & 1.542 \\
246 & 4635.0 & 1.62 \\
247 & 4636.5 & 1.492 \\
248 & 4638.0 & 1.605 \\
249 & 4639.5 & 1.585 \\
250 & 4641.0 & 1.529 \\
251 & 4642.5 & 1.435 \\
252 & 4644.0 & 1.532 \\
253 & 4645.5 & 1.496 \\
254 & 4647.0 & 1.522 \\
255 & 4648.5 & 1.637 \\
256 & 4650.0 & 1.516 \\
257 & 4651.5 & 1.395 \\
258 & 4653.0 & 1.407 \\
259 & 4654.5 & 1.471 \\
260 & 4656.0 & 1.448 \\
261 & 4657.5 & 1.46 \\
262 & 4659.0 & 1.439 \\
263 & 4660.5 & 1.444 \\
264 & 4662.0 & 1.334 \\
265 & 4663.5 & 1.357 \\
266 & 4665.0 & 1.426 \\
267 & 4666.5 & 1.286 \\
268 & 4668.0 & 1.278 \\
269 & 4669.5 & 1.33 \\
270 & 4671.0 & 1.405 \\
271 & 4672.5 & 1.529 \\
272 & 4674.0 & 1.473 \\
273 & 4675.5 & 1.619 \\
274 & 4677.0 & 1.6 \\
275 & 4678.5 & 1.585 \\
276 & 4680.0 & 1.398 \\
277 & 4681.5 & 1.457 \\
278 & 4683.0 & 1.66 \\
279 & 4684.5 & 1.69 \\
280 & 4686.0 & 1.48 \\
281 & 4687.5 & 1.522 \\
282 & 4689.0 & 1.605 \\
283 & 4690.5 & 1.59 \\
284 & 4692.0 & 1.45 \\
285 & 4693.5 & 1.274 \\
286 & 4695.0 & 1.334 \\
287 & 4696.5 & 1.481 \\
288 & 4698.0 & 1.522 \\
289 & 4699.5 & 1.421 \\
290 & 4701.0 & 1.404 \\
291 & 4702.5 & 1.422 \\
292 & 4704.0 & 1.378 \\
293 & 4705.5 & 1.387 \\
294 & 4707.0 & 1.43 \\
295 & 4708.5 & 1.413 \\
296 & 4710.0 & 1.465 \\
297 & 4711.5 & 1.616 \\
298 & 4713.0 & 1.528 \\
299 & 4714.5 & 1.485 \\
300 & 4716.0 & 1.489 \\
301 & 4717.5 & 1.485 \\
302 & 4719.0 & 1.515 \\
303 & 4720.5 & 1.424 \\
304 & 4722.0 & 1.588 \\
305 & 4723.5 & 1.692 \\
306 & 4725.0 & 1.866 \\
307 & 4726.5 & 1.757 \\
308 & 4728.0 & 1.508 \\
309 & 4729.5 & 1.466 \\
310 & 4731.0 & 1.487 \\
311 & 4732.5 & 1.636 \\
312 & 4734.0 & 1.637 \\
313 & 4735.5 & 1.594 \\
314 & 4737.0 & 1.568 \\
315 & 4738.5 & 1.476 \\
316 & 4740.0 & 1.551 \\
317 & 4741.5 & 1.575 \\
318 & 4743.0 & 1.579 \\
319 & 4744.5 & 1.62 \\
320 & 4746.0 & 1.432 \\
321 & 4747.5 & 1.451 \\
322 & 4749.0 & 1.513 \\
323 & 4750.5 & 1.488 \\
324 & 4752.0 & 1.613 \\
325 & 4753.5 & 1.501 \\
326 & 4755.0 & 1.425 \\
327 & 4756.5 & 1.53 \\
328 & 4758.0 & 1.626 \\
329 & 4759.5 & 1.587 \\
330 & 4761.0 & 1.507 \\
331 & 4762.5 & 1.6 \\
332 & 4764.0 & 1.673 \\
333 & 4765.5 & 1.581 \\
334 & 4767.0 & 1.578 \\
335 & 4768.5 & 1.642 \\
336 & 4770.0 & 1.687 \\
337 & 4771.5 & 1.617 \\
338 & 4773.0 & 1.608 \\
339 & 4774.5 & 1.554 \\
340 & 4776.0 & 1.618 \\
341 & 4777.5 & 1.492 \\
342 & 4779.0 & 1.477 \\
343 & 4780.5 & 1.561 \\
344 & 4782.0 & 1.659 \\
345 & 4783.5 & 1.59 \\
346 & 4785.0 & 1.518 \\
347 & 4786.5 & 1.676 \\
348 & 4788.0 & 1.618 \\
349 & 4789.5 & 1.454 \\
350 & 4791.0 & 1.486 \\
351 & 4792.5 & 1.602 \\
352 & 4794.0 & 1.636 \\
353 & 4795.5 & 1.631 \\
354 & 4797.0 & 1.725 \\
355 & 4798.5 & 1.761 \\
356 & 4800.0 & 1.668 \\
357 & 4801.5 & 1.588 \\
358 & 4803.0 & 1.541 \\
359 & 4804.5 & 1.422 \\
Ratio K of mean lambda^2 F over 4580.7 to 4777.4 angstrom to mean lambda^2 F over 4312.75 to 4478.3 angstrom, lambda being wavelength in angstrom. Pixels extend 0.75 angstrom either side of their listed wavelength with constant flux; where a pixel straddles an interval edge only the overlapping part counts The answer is 1.33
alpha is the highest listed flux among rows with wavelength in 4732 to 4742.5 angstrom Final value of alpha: 1.637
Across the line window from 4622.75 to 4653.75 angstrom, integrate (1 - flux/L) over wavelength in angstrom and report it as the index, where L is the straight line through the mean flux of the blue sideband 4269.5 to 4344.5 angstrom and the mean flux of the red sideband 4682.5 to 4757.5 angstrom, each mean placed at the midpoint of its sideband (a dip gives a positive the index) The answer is -1.6 angstrom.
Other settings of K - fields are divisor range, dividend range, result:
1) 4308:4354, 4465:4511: 1.30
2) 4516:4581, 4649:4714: 1.11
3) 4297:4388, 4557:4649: 1.43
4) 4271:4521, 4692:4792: 1.42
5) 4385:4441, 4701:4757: 1.36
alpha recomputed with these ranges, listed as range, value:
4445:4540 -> 1.67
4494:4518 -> 1.624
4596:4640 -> 1.649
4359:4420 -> 1.611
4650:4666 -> 1.516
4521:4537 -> 1.539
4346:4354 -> 1.429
